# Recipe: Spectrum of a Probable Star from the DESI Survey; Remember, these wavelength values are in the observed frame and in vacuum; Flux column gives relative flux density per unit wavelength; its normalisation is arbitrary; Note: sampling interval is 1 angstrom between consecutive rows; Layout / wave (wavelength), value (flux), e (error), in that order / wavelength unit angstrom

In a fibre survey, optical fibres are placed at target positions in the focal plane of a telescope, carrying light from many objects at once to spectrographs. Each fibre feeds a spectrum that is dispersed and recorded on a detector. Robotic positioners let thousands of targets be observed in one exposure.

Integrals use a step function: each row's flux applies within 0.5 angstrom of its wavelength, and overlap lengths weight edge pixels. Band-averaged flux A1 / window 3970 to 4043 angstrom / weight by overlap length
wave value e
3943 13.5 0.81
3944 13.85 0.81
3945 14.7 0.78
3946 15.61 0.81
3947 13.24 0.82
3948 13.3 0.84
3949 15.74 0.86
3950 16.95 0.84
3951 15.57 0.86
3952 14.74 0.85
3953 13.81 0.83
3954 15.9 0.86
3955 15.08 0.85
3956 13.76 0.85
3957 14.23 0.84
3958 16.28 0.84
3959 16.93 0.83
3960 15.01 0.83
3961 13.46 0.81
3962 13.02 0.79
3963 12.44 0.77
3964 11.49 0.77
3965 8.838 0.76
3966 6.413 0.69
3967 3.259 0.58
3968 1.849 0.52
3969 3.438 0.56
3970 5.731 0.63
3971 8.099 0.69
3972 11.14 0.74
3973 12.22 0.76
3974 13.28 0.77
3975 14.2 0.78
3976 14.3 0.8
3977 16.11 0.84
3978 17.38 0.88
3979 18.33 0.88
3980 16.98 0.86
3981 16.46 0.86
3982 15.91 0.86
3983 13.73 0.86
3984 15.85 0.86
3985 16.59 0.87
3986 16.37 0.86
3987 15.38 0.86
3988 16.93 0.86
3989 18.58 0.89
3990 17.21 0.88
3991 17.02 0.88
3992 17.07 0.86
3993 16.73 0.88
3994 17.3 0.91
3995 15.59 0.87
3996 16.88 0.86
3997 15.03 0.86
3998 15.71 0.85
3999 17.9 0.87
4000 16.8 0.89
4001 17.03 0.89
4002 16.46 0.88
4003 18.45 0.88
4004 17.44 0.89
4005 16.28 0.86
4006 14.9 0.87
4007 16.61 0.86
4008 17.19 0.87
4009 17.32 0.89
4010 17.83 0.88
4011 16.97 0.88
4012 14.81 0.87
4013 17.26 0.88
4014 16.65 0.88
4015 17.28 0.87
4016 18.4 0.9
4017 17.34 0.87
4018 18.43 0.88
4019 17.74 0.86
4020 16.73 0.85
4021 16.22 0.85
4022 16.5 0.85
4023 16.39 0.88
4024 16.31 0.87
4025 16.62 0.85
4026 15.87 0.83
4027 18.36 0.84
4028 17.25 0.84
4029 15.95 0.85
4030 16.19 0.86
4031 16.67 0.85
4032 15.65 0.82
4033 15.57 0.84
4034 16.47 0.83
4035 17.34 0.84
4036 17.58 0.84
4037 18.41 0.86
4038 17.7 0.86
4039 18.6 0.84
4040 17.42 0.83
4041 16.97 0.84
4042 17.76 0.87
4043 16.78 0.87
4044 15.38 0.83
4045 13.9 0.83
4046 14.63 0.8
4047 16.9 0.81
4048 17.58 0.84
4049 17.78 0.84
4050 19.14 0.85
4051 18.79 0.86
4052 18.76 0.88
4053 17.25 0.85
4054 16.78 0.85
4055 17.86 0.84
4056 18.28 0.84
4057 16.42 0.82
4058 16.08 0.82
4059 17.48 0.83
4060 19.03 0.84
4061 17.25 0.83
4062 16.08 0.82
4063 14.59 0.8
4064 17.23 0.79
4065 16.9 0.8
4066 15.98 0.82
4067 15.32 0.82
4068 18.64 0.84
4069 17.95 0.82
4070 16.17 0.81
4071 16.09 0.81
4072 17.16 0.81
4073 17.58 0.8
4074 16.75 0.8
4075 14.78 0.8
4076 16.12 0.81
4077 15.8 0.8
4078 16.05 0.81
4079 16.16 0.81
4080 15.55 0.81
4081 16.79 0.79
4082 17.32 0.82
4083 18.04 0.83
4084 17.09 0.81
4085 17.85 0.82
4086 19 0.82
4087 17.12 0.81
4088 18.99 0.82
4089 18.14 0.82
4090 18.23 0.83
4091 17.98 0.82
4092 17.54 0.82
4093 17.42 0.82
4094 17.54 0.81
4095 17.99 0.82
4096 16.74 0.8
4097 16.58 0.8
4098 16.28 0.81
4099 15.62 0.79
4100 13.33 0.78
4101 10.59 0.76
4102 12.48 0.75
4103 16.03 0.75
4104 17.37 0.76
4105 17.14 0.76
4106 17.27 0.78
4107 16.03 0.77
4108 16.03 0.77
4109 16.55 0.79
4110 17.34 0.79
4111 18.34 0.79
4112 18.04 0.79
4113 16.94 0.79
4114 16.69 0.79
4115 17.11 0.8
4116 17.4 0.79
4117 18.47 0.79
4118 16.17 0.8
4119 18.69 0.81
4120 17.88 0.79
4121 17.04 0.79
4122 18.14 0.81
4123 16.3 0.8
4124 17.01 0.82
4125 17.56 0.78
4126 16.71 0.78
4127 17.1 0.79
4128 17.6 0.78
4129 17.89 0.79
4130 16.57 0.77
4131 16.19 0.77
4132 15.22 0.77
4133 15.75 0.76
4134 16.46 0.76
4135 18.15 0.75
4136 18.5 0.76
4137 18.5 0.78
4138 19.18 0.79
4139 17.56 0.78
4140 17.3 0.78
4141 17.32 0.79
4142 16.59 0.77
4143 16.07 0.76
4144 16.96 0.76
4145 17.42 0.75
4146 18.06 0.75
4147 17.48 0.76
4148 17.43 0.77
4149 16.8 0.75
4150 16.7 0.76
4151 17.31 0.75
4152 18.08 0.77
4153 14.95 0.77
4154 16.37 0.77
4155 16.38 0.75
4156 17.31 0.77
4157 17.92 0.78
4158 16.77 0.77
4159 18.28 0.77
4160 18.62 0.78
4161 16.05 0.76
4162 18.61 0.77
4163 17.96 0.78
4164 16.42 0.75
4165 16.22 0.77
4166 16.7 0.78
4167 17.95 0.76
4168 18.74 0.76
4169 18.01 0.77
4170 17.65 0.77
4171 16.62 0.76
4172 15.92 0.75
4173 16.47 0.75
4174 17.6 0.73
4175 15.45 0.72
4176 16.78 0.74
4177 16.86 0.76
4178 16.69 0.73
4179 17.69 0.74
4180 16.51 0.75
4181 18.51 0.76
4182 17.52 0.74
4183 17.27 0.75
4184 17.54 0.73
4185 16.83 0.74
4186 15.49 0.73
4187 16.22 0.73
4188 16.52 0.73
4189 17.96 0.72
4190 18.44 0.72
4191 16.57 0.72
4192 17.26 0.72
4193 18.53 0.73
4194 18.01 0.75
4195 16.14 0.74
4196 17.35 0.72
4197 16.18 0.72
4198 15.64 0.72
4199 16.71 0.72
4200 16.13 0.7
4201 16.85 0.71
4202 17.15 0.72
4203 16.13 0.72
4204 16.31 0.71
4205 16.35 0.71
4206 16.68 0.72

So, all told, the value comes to 16.4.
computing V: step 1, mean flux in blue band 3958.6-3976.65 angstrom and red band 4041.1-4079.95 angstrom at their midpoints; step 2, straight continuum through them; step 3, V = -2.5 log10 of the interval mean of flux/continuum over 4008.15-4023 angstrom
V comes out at -0.24 mag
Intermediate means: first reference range 10.3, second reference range 16.8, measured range 17.1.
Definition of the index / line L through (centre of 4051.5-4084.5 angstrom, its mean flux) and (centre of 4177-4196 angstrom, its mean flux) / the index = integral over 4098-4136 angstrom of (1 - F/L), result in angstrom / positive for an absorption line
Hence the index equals 0.8 angstrom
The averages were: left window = 16.8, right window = 17.2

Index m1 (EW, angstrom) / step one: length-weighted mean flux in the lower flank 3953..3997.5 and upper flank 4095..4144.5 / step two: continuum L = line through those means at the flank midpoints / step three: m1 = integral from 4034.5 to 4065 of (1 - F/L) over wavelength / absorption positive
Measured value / -3.6 angstrom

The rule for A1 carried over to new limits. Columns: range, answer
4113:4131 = 17.3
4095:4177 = 16.9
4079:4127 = 16.9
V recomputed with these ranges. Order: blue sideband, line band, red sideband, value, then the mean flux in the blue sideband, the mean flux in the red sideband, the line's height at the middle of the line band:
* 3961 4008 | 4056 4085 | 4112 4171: -0.054 mag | 14.3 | 17.3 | 15.9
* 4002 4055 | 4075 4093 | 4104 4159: -0.008 mag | 17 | 17.2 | 17.1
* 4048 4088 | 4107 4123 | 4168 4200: -0.016 mag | 17.1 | 17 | 17.1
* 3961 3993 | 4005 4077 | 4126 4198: -0.165 mag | 13.1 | 17.1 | 14.5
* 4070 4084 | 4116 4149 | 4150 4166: -0.023 mag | 16.5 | 17.1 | 16.9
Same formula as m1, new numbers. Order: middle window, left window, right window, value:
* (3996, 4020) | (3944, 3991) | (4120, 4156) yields -4.10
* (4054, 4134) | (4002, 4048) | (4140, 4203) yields 0.48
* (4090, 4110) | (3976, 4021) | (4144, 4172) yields 1.01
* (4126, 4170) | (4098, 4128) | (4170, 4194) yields -1.07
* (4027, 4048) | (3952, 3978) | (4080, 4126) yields -3.22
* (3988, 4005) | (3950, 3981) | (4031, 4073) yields -3.32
